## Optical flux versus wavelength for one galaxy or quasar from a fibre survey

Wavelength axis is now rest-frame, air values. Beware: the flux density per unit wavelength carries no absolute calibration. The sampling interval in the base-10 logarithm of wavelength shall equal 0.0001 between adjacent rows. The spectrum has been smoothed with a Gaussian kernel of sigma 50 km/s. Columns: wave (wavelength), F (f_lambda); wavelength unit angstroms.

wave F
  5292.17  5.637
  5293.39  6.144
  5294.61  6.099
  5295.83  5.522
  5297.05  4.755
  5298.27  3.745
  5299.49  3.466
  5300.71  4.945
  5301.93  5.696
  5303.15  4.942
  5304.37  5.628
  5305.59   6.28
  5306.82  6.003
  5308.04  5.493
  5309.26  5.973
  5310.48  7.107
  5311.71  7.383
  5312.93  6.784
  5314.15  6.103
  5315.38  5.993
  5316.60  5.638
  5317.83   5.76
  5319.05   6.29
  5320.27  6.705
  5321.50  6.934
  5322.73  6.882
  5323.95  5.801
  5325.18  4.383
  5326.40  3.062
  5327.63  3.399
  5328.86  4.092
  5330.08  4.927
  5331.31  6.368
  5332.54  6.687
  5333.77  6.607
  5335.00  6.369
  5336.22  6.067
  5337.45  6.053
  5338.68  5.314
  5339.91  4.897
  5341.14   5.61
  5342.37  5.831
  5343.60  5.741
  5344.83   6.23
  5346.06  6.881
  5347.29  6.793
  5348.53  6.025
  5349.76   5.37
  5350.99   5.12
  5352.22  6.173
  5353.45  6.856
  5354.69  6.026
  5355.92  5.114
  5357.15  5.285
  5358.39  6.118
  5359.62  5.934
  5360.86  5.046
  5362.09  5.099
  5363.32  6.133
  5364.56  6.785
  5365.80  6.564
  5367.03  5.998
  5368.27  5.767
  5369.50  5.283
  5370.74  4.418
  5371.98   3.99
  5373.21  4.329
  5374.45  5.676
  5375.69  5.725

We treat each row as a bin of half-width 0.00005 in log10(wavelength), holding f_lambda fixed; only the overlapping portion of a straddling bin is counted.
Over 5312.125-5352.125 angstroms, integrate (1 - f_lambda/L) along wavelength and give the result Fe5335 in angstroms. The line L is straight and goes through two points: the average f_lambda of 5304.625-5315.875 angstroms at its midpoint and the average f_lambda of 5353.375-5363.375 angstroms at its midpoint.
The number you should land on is 1.5 angstroms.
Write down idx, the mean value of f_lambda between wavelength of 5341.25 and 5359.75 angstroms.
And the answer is 5.96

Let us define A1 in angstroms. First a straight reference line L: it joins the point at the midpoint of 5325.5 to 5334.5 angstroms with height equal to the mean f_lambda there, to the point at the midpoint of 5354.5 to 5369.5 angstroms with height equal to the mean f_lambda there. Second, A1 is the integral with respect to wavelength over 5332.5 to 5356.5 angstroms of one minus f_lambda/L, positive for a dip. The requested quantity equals -2.7 angstroms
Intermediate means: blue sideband 5.02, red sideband 5.8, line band 5.97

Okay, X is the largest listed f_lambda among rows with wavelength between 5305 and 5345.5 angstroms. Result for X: 7.383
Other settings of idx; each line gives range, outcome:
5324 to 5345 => 5.38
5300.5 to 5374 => 5.76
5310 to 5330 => 5.74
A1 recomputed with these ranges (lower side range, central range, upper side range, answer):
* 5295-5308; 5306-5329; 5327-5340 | -2.1 angstroms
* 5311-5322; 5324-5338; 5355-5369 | 2.0 angstroms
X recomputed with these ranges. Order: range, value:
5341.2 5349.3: 6.881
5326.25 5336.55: 6.687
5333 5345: 6.607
